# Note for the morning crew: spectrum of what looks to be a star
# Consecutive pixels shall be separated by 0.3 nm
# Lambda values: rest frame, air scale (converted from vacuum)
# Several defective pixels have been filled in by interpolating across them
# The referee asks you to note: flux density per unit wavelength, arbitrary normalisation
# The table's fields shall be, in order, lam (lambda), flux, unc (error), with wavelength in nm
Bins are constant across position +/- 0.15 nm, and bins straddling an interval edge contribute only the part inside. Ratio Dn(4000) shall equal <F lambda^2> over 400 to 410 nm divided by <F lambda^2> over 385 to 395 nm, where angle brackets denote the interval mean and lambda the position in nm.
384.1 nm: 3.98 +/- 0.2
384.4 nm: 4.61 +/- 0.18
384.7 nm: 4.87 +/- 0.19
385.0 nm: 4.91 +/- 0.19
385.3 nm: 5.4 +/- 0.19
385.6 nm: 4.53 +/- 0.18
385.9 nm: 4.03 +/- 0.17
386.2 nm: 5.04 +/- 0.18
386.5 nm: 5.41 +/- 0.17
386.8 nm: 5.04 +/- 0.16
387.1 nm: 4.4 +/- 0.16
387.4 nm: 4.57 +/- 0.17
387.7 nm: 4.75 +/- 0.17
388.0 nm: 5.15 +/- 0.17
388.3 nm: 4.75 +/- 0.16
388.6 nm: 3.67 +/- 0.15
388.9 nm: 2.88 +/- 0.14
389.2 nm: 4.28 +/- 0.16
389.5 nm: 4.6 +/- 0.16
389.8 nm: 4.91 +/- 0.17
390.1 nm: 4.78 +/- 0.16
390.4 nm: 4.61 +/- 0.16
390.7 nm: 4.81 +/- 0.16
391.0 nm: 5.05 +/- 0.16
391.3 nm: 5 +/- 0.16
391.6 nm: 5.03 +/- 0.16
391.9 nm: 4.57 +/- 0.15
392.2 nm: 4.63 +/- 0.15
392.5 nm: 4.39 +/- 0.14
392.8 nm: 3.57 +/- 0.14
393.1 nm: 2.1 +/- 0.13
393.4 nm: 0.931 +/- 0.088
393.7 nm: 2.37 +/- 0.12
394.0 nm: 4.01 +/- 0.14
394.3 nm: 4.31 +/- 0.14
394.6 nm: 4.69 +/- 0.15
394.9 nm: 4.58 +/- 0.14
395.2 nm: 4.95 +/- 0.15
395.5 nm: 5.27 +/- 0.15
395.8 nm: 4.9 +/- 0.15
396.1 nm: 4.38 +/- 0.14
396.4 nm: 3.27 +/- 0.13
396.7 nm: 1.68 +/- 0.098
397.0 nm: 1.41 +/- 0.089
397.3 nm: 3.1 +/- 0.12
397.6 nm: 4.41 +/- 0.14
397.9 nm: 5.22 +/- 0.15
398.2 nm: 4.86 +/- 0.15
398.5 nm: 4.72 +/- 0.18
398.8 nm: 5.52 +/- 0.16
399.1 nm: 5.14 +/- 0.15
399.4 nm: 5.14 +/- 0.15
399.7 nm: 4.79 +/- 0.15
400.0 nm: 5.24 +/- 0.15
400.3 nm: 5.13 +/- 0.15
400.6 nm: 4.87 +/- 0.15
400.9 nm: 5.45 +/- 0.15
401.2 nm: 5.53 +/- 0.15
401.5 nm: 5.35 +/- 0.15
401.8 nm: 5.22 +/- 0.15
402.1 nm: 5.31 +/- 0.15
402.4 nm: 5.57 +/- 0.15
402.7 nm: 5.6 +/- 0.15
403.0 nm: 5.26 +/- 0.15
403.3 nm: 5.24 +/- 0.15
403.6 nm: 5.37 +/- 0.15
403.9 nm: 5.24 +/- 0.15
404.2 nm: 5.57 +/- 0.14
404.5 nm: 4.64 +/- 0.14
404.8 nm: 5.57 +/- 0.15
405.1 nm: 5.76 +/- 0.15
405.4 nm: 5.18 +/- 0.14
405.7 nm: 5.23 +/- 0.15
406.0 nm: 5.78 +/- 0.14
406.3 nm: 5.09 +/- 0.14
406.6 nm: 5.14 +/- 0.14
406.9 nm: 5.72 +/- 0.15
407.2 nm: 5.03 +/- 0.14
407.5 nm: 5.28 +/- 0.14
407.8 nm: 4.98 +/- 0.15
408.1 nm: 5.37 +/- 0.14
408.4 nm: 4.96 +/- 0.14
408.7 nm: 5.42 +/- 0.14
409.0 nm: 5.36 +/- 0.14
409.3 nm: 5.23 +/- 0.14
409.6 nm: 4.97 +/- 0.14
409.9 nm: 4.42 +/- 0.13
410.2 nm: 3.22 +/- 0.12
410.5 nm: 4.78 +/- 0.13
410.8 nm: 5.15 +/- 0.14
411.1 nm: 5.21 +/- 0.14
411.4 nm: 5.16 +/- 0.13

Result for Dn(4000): 1.31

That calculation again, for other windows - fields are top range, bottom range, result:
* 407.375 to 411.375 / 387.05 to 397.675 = 1.33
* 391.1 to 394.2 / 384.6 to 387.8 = 0.79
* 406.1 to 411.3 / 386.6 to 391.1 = 1.22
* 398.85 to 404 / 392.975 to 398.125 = 1.49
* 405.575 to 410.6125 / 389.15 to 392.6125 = 1.16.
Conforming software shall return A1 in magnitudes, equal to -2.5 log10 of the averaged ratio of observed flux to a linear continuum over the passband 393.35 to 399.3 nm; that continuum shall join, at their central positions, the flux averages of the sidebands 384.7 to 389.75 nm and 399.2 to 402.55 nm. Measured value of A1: 0.24 mag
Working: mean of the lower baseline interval 4.6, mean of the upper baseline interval 5.23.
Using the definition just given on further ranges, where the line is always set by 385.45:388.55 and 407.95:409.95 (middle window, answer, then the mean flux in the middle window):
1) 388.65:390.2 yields 0.131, 4.23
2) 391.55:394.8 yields 0.303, 3.66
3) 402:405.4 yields -0.068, 5.37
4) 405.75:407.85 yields -0.042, 5.3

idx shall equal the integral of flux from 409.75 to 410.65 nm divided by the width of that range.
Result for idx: 4.14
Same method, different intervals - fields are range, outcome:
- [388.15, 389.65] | 4.04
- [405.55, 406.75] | 5.31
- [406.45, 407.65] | 5.29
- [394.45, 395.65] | 4.87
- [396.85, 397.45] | 2.26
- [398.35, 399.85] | 5.06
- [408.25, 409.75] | 5.19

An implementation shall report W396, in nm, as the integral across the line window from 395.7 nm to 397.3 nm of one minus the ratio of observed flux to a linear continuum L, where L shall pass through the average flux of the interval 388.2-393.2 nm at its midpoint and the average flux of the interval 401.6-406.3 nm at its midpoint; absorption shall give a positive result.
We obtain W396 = 0.572 nm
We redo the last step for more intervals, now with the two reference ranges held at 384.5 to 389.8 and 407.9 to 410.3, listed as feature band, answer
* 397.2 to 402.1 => -0.235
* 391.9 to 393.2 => 0.235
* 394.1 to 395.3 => 0.031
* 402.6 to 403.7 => -0.121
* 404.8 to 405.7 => -0.110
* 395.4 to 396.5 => 0.060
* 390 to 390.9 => -0.018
